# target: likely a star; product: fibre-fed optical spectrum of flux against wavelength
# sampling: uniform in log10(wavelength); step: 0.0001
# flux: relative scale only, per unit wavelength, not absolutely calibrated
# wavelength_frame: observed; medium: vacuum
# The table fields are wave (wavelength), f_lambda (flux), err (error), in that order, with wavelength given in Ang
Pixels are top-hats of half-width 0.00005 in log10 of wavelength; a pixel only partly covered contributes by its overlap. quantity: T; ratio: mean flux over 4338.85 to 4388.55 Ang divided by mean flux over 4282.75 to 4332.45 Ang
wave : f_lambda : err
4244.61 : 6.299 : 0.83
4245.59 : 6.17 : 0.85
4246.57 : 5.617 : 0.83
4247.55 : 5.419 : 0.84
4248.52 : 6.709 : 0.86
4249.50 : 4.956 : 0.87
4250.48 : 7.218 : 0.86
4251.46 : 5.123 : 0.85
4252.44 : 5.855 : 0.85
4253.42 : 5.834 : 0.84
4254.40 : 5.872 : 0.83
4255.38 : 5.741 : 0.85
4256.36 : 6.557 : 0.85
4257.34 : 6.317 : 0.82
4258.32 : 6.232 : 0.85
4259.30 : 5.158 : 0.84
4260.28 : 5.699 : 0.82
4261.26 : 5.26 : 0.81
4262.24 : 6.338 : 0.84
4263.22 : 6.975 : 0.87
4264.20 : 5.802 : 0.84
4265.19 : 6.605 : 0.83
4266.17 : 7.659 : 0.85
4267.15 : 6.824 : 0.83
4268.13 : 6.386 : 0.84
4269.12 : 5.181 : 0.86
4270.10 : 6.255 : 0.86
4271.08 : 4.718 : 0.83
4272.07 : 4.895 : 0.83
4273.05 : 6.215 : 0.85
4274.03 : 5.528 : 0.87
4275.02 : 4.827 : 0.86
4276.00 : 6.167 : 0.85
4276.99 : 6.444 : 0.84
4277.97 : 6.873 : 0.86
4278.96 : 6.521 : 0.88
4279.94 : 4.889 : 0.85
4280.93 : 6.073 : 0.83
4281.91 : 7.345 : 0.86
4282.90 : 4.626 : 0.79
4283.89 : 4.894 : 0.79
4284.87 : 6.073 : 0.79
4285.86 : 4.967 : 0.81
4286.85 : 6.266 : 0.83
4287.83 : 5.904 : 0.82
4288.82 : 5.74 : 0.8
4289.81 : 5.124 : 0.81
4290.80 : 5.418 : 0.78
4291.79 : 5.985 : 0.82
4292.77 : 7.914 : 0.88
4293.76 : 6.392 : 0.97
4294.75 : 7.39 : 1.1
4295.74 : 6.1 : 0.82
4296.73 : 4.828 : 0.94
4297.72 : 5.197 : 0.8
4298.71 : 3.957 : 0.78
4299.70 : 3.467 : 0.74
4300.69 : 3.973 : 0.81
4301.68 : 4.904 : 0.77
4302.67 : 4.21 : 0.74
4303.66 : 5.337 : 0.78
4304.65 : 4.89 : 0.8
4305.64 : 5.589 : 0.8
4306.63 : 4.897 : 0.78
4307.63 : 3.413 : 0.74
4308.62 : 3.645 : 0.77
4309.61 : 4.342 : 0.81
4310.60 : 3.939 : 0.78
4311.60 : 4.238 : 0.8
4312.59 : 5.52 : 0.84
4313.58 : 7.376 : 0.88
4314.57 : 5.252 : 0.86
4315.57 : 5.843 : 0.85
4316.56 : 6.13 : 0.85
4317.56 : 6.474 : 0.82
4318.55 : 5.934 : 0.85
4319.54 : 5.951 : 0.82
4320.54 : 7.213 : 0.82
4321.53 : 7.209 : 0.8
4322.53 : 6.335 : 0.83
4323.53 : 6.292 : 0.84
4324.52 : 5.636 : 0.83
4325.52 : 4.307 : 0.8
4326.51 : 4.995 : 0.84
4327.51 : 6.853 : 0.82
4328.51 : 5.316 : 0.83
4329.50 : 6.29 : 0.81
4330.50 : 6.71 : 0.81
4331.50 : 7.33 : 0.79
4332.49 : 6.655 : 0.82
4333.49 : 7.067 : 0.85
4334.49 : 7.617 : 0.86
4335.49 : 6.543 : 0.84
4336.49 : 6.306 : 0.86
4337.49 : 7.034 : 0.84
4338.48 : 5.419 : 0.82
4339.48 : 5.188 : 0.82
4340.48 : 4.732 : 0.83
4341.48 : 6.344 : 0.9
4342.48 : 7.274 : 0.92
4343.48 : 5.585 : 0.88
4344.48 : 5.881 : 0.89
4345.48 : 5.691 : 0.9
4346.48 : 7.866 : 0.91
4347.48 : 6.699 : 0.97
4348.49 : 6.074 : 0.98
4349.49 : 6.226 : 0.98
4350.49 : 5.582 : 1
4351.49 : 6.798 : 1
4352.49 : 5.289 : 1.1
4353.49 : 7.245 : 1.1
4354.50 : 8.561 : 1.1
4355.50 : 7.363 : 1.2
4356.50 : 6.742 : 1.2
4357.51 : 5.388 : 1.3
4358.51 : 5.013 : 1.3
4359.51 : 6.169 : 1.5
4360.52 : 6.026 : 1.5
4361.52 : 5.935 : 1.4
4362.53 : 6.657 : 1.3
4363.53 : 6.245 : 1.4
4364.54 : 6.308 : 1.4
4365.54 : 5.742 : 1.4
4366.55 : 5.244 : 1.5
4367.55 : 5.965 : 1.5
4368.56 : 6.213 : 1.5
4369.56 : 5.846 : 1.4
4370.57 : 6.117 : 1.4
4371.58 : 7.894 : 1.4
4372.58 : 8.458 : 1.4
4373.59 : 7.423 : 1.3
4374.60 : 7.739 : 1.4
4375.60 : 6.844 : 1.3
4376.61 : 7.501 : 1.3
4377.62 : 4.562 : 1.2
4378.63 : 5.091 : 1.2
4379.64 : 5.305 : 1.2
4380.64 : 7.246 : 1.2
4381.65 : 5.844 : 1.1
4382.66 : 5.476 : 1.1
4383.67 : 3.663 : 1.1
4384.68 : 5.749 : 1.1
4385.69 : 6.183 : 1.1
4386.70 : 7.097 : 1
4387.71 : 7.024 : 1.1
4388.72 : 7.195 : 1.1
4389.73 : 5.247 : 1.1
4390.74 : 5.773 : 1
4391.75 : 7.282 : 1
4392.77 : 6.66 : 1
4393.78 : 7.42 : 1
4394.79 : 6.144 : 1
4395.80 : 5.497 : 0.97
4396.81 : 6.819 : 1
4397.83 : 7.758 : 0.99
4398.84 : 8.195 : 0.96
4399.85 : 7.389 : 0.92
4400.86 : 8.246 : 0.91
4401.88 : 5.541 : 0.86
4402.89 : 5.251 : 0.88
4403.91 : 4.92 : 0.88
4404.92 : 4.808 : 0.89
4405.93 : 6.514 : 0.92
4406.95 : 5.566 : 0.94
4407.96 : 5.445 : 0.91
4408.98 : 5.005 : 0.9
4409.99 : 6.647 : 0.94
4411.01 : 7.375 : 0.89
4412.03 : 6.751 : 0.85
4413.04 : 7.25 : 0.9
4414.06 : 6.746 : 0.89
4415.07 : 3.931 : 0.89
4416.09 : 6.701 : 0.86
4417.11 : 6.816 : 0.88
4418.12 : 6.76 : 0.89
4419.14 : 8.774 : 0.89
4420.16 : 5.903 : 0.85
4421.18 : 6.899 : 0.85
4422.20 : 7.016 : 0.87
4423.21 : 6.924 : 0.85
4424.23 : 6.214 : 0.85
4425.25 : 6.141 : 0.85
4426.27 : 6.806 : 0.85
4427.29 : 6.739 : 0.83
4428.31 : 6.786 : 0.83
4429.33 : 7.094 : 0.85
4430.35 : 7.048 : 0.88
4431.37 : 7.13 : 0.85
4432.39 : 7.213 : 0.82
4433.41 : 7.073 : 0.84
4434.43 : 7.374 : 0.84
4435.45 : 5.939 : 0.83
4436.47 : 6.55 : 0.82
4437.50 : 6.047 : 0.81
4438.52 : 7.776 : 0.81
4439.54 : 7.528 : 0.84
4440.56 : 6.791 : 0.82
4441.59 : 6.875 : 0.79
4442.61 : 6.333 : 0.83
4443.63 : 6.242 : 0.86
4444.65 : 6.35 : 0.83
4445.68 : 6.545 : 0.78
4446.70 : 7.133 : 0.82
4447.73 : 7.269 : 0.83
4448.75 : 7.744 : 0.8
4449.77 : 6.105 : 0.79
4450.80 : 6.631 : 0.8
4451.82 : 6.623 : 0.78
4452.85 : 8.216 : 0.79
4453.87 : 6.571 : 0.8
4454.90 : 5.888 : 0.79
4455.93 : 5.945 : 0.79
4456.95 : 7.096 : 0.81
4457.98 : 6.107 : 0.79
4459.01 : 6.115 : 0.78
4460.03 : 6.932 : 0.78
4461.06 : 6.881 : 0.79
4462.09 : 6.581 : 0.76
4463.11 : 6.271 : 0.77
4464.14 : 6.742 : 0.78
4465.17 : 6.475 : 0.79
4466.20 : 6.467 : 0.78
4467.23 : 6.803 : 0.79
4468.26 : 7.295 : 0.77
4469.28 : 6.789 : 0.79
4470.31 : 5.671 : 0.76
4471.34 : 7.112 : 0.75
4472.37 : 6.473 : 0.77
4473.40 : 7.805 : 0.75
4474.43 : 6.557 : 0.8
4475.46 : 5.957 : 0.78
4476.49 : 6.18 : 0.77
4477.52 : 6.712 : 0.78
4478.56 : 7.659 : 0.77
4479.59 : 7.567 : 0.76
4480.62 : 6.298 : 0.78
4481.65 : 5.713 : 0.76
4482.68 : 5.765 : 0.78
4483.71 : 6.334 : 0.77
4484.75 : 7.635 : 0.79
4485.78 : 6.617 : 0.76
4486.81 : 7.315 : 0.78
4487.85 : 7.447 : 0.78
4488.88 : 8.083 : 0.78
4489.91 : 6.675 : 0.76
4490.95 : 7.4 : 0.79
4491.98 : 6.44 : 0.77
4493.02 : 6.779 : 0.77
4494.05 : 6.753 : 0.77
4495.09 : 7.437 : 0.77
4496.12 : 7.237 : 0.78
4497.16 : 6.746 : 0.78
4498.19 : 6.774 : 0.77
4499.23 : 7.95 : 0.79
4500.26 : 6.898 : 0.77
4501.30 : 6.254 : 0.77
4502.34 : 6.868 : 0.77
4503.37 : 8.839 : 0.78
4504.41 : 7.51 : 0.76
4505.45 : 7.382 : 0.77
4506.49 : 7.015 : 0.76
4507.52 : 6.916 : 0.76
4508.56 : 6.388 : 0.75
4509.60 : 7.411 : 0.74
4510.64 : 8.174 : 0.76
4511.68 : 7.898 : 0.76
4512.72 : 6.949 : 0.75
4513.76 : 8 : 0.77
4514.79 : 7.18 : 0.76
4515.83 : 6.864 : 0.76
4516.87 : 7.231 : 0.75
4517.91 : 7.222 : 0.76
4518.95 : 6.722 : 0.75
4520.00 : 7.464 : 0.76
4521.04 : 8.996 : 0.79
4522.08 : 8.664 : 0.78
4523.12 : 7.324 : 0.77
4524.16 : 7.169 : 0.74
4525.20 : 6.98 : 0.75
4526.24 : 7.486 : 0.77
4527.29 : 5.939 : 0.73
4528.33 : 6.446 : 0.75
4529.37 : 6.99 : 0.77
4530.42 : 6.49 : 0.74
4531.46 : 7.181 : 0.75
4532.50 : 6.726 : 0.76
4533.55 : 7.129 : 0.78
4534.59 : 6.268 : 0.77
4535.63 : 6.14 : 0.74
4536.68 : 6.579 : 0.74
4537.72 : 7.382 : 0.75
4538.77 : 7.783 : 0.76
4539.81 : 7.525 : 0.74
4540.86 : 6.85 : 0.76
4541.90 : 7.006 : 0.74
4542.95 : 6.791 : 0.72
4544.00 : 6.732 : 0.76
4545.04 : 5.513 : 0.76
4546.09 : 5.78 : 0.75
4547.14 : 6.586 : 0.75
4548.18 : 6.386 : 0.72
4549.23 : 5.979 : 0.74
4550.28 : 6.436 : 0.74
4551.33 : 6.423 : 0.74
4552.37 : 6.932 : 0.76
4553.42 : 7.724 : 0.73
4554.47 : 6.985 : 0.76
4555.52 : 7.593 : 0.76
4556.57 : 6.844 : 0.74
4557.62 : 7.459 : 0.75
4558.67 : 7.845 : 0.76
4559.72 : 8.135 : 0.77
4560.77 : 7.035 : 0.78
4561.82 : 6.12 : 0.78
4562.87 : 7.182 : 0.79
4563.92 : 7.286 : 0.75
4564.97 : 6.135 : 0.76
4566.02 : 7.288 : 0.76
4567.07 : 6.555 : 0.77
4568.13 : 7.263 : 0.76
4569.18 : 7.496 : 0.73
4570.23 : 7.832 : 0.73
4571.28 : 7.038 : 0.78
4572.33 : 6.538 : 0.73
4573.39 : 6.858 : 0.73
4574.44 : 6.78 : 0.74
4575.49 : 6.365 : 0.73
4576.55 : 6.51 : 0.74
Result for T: 1.13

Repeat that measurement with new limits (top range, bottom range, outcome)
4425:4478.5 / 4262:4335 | 1.17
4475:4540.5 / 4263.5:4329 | 1.26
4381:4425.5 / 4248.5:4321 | 1.13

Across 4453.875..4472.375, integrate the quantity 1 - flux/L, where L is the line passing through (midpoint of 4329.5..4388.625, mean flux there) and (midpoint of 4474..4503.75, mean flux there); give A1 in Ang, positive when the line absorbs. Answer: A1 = 0.7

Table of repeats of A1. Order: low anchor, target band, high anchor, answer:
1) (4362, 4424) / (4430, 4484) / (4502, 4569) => -0.04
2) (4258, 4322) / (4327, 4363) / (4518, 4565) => -2.65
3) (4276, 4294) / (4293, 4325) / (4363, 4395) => 3.54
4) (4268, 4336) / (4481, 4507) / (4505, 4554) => -0.89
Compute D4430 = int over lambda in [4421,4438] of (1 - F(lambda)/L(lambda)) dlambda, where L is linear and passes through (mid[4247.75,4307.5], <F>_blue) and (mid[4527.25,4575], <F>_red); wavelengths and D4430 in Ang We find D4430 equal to -1.0 Ang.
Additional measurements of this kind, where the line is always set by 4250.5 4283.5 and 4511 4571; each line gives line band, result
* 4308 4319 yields 1.5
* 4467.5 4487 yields 0.3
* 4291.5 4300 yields 0.5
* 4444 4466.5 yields 0.1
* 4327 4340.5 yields -0.4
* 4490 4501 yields -0.2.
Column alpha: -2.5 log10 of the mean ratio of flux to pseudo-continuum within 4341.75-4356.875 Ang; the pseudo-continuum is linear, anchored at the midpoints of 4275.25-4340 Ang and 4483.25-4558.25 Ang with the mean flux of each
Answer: -0.103 mag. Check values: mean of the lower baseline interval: 5.73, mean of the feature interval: 6.59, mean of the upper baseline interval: 7.06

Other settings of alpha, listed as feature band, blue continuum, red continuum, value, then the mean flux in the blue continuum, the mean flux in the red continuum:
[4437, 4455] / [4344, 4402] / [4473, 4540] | -0.008 mag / 6.44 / 7.08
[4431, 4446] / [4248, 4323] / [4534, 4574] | -0.065 mag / 5.71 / 6.9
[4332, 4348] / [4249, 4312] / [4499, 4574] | -0.076 mag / 5.59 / 7.06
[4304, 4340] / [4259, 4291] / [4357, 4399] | 0.047 mag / 5.88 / 6.32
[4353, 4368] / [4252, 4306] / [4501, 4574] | -0.025 mag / 5.75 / 7.06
